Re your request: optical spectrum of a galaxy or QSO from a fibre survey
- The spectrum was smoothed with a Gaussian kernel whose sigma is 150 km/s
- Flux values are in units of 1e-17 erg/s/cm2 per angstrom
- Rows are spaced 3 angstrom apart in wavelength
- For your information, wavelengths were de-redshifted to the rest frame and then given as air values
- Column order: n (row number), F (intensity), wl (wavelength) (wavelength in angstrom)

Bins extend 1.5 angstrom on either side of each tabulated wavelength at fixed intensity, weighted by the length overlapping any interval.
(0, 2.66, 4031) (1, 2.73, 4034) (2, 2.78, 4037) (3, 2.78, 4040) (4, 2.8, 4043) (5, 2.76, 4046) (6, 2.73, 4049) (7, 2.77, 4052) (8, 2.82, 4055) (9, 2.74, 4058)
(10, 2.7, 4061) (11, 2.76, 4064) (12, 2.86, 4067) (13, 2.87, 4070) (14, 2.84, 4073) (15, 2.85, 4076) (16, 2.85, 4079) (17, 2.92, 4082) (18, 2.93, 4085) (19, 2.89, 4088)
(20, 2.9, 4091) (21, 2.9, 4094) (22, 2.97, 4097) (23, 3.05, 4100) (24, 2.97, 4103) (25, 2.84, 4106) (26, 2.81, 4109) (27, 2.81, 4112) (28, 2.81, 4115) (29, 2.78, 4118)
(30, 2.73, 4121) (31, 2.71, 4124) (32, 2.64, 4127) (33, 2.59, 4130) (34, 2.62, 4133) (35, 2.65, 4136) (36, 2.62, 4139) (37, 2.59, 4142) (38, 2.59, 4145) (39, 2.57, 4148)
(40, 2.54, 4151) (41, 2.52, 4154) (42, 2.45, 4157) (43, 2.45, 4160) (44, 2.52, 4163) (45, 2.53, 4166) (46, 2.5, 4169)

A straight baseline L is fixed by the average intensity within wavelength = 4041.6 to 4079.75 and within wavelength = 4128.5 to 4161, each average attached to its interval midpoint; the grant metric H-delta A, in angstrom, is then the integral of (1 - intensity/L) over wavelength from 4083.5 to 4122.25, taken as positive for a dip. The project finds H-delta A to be -2.9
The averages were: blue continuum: 2.8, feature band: 2.88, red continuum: 2.56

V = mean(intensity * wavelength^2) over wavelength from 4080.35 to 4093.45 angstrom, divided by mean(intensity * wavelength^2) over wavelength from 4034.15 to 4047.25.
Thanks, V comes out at 1.07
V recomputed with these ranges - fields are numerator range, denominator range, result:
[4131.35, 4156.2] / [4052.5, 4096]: 0.94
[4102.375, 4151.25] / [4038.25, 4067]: 1.01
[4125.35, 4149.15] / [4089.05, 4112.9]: 0.91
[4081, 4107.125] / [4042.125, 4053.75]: 1.08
